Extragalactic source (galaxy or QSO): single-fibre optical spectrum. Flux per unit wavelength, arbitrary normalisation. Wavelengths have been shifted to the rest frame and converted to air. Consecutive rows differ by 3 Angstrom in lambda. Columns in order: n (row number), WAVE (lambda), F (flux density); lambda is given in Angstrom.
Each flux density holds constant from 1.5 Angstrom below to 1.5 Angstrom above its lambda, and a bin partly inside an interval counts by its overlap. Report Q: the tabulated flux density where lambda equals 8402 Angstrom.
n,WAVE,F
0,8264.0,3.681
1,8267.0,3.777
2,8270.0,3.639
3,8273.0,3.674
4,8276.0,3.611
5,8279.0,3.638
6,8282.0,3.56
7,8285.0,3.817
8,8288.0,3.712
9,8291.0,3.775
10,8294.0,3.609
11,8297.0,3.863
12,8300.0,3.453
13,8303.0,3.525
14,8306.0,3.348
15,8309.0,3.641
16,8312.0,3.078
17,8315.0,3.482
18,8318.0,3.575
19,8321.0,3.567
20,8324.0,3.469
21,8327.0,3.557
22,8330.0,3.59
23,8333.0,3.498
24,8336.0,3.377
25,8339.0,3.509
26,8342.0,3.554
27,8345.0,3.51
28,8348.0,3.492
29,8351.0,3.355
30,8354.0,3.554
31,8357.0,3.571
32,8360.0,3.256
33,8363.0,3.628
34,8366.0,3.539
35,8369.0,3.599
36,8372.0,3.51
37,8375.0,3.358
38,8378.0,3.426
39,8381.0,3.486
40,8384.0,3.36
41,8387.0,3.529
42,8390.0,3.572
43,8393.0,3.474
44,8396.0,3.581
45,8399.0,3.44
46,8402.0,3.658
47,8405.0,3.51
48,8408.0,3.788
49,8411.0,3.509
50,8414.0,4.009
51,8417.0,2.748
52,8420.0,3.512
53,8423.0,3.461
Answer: 3.658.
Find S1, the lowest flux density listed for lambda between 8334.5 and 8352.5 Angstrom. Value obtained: 3.355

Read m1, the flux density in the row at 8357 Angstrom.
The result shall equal 3.571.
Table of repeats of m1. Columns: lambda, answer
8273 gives 3.674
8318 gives 3.575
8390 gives 3.572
